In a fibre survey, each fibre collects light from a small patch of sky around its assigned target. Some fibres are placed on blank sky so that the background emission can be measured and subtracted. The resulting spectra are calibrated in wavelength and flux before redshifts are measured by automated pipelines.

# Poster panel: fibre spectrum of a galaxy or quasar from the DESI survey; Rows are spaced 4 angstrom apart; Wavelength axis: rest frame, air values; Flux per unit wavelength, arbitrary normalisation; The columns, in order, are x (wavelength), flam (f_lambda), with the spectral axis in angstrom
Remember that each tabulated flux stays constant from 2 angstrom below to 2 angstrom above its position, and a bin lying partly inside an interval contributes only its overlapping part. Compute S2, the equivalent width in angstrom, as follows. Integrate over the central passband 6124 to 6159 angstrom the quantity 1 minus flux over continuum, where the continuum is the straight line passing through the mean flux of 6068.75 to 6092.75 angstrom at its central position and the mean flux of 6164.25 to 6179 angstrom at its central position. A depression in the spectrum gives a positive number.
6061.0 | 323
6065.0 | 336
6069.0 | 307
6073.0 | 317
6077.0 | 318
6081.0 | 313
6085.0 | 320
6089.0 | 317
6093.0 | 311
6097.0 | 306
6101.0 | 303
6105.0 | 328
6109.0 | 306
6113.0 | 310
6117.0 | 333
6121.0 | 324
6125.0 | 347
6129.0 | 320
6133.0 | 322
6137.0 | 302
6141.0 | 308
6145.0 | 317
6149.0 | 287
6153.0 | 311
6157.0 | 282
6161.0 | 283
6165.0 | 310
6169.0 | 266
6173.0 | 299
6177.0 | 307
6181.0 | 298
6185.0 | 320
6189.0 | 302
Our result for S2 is -0.95 angstrom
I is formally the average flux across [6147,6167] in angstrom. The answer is 295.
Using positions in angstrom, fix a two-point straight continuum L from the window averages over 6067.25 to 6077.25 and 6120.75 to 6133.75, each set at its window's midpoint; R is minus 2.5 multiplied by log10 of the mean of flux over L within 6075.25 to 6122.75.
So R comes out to 0.019 mag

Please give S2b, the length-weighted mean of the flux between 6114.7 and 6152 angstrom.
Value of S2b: 318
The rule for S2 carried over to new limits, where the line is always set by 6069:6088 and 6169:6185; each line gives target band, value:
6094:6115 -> 0.06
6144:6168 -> 0.52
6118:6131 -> -0.94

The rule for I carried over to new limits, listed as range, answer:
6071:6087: 317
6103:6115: 315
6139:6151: 304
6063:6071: 322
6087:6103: 309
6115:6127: 335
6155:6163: 282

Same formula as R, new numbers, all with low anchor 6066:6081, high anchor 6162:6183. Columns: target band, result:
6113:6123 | -0.063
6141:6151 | -0.009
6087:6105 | -0.002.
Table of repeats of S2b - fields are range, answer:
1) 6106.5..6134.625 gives 323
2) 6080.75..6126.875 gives 318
